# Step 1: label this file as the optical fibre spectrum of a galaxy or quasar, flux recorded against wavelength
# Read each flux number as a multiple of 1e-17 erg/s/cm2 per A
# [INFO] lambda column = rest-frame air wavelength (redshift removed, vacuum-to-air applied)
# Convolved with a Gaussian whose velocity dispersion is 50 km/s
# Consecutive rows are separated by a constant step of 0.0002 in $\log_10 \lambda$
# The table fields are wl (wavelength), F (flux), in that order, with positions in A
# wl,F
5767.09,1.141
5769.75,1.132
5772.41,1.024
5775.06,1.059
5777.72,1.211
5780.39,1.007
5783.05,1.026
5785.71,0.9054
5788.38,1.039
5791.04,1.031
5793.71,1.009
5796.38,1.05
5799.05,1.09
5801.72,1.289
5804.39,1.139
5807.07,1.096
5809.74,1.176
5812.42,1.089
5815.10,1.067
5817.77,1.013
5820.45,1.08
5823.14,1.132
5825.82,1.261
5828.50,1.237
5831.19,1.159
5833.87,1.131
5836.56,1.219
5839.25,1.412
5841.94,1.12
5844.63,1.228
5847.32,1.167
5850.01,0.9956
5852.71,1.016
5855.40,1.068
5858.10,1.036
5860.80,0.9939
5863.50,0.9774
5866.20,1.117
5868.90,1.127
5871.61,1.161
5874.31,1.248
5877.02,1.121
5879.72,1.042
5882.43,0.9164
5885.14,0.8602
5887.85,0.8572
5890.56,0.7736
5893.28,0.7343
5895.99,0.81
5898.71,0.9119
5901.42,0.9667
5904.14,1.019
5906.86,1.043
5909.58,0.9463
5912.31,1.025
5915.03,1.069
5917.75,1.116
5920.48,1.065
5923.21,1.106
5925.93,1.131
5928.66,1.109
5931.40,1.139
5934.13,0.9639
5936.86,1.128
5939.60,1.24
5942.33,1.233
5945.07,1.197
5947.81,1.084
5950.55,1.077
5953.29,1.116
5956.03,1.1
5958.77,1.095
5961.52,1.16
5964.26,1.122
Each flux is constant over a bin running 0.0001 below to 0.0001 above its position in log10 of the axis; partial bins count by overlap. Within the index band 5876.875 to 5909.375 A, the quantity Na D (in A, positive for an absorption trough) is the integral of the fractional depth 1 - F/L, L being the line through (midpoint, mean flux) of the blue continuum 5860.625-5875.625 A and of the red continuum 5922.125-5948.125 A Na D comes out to 5.98 A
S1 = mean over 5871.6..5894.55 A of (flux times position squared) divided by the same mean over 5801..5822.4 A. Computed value 0.9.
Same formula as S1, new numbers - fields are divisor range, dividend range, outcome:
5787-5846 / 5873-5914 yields 0.86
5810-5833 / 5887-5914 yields 0.83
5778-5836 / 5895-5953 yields 1.01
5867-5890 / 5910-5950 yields 1.09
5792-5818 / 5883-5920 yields 0.88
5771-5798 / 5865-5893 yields 1.01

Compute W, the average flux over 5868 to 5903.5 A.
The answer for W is 0.963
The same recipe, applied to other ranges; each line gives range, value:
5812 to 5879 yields 1.13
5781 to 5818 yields 1.07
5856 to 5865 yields 1.01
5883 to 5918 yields 0.927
